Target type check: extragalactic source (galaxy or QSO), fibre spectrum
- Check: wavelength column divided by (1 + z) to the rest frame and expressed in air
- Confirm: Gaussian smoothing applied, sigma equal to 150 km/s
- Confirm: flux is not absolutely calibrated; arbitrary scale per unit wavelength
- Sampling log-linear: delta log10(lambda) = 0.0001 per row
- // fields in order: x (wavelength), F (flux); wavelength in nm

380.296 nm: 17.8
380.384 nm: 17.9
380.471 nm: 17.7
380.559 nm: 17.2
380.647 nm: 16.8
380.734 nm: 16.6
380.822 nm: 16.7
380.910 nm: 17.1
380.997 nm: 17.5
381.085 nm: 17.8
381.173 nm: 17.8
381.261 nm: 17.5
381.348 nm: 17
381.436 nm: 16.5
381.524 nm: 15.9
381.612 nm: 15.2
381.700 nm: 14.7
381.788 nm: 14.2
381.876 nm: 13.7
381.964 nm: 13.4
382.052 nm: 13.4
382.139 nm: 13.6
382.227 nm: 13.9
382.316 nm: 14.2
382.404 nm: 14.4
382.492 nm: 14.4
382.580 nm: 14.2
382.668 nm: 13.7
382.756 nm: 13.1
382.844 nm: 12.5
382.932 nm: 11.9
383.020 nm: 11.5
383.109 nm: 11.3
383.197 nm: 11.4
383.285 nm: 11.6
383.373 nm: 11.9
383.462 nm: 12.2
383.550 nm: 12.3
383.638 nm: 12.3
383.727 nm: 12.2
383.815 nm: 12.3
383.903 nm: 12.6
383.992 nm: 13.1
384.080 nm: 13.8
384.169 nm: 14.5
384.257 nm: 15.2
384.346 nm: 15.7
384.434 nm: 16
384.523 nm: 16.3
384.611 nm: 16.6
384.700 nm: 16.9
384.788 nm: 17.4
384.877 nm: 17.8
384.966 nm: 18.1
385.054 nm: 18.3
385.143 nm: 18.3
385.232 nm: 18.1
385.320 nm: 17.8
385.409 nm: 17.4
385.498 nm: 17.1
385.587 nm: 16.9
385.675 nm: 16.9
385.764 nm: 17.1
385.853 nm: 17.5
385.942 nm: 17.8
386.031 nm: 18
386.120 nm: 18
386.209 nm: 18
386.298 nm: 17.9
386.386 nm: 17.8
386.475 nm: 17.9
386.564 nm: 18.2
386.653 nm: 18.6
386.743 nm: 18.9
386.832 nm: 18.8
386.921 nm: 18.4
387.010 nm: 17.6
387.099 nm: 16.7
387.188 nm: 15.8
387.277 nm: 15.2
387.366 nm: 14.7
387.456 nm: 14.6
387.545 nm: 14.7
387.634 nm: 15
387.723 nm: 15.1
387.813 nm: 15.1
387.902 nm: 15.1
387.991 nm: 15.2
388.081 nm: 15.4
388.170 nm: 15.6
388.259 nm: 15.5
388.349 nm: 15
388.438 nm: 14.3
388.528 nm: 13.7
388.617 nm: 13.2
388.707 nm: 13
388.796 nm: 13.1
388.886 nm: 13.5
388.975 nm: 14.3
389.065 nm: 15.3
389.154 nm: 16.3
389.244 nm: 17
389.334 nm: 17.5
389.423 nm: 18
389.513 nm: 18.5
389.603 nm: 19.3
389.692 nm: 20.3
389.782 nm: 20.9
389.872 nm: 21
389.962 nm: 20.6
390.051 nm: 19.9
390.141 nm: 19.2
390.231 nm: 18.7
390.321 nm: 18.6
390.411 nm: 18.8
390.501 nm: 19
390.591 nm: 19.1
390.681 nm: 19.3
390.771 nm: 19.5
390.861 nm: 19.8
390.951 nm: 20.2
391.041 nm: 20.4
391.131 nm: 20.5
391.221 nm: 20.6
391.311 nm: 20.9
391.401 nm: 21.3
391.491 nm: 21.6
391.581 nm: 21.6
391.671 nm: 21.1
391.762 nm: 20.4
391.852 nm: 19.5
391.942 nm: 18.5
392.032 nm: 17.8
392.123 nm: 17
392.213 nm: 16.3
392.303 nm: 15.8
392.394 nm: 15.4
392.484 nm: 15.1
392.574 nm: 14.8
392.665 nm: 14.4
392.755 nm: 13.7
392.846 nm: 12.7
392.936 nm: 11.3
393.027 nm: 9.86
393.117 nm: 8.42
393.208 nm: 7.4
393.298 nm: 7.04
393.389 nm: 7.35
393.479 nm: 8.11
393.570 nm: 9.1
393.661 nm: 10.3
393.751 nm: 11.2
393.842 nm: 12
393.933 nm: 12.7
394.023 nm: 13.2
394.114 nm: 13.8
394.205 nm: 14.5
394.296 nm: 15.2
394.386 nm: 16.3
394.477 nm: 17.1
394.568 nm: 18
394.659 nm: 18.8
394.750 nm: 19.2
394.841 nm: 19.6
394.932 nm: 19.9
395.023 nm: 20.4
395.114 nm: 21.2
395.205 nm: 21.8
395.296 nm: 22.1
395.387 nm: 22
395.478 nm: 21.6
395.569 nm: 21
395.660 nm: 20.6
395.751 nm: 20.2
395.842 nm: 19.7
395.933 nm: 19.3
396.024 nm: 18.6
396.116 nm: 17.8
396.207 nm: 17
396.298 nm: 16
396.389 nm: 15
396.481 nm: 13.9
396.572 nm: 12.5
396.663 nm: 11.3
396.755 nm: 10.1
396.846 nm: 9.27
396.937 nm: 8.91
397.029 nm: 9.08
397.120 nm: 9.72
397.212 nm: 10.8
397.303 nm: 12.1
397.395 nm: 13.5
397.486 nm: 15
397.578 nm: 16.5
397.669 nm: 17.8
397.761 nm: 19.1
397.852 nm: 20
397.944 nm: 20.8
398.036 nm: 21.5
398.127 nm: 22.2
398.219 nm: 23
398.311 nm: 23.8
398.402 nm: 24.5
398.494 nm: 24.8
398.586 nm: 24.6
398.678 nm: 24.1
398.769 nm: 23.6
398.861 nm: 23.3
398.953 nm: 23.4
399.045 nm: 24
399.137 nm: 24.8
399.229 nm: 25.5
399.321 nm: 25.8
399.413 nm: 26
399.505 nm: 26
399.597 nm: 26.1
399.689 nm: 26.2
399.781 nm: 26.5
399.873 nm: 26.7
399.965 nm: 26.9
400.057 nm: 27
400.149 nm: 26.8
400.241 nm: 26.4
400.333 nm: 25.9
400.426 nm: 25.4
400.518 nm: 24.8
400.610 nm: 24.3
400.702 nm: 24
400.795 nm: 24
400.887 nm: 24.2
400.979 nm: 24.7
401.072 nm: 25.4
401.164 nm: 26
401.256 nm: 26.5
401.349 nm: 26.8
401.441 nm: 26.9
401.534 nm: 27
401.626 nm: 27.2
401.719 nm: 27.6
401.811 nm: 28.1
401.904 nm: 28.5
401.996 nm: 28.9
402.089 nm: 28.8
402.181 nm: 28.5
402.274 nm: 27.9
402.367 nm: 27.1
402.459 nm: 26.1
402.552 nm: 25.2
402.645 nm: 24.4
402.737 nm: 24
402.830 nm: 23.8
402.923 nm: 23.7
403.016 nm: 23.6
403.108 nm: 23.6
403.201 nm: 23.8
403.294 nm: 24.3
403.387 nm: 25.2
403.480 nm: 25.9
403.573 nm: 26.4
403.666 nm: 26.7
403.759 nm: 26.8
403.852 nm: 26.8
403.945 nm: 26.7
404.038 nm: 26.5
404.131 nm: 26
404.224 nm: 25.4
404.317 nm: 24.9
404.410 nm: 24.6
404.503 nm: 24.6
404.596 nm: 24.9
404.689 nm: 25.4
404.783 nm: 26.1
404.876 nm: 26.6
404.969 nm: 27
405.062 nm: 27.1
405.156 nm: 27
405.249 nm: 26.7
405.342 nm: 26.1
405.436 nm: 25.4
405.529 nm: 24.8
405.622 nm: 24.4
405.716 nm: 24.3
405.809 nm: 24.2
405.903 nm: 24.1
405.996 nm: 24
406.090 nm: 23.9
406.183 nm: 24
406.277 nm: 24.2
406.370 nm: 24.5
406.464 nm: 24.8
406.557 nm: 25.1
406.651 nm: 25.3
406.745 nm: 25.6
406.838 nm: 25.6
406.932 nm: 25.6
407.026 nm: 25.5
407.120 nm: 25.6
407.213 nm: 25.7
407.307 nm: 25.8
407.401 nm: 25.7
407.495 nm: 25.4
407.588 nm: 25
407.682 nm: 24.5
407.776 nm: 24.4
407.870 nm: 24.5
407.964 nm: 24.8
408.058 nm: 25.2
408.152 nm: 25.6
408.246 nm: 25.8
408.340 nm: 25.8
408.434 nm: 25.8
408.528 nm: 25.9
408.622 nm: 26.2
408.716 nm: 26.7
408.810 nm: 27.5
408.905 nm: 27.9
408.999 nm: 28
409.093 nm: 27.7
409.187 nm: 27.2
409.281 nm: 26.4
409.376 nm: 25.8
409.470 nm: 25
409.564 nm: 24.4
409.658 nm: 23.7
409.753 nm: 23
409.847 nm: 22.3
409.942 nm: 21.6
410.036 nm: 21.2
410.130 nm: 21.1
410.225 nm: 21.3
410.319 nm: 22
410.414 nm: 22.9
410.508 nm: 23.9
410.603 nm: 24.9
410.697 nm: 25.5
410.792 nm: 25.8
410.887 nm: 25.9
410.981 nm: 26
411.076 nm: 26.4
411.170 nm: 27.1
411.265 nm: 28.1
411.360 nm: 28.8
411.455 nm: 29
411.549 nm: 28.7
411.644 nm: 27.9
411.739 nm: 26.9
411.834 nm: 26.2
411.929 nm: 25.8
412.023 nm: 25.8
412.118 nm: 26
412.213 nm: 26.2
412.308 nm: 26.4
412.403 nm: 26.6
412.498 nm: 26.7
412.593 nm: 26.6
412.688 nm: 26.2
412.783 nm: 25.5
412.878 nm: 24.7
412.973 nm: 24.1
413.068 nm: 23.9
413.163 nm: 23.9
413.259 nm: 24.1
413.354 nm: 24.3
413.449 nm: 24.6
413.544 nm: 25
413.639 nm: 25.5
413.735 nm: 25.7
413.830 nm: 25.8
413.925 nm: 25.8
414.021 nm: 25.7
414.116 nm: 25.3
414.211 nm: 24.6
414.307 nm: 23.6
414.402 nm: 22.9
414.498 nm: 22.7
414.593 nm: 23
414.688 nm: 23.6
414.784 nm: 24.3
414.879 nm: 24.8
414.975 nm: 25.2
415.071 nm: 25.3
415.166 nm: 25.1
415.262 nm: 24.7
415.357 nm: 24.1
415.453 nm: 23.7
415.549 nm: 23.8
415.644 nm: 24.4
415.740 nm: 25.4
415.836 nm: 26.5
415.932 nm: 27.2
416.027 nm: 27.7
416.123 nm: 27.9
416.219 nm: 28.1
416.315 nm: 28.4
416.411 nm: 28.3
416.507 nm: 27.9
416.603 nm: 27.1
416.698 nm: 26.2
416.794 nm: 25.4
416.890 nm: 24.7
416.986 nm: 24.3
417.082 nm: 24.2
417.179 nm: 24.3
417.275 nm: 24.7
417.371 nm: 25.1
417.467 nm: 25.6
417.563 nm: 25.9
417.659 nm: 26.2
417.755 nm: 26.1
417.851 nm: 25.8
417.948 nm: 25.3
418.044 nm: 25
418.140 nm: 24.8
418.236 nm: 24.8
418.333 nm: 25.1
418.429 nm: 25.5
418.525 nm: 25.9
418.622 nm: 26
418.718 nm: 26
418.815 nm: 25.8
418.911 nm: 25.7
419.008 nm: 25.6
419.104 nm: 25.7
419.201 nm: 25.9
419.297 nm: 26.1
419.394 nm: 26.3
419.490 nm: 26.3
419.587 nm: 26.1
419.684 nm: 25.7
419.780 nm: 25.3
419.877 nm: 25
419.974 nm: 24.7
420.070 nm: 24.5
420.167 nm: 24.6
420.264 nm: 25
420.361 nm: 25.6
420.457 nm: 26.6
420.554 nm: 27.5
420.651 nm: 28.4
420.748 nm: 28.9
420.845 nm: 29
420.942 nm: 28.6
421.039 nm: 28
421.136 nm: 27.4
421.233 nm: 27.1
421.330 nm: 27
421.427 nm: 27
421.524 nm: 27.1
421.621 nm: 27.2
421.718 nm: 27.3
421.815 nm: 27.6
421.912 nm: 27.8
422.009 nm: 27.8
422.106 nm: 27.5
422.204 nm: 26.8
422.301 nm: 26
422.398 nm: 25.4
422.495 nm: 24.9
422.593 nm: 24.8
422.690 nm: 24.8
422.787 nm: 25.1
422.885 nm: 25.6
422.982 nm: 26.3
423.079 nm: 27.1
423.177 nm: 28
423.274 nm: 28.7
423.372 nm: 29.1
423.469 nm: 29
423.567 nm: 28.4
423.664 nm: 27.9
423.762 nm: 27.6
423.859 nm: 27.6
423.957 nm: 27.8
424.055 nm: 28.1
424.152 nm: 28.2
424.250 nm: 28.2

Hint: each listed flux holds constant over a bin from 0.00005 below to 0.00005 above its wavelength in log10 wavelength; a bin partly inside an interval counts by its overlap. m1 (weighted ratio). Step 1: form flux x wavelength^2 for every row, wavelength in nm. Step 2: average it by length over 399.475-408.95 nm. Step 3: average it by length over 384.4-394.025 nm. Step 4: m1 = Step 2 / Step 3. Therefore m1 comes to 1.68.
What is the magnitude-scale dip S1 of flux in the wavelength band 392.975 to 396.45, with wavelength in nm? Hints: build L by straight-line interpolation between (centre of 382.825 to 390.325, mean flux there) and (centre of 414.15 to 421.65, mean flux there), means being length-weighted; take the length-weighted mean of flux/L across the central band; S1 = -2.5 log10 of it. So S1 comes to 0.175 mag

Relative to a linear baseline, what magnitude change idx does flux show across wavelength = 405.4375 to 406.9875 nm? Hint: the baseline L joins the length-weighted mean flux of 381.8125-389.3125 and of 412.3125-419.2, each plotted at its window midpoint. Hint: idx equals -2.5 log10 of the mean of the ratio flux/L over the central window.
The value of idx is -0.12 mag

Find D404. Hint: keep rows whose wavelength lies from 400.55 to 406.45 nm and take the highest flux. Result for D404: 28.9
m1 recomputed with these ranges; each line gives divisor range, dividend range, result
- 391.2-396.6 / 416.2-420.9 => 1.79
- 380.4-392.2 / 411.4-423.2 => 1.83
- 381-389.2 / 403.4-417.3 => 1.88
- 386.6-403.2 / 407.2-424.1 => 1.49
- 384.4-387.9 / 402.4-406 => 1.63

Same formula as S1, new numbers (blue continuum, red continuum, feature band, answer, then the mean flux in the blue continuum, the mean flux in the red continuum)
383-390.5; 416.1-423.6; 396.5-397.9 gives 0.43 mag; 16.2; 26.4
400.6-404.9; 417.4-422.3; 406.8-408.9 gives 0.02 mag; 25.8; 26.3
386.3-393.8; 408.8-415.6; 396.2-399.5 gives 0.06 mag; 16.3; 25.1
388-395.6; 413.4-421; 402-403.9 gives -0.24 mag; 16.7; 25.6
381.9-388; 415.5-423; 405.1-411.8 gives -0.11 mag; 15.4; 26.2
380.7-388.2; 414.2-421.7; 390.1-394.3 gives 0.13 mag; 15.6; 25.8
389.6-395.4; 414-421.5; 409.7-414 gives -0.07 mag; 16.9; 25.7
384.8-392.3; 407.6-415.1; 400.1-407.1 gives -0.13 mag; 17.6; 25.3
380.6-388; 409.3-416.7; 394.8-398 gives 0.18 mag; 15.6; 25.3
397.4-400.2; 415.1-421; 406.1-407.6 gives -0.03 mag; 23.4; 25.9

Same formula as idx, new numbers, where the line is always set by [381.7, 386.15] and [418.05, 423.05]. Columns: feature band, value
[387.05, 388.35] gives 0.053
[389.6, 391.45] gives -0.178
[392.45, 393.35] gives 0.474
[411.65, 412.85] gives -0.113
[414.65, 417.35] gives -0.033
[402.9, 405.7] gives -0.203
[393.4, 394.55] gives 0.374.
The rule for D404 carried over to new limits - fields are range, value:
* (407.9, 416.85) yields 29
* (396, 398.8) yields 24.8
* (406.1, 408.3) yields 25.8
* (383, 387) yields 18.9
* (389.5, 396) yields 22.1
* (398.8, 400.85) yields 27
